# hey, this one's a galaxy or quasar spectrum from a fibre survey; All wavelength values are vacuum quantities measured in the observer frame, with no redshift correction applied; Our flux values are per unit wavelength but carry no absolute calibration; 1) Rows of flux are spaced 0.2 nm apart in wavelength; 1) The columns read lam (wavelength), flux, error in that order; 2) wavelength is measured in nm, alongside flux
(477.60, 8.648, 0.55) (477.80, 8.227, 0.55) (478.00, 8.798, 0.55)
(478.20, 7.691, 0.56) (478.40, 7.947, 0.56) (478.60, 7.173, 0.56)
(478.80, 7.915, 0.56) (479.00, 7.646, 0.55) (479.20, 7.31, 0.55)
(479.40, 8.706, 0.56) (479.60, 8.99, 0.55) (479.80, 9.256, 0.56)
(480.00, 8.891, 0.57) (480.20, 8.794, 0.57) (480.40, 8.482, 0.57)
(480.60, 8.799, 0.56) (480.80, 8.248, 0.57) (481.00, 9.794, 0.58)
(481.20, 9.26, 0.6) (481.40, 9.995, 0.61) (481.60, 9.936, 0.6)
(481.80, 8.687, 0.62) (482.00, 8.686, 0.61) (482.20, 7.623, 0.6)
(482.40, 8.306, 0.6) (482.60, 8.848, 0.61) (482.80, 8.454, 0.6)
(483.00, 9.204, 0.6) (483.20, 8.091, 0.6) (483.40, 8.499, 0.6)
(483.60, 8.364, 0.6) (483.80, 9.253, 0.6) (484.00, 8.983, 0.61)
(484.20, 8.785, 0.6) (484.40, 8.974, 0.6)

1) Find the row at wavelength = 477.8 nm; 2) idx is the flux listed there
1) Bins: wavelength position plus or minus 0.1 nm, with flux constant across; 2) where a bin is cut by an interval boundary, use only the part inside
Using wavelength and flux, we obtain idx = 8.227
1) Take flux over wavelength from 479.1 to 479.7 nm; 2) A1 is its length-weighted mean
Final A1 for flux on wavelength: 8.34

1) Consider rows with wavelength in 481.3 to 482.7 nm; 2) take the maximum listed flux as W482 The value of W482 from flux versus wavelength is 9.995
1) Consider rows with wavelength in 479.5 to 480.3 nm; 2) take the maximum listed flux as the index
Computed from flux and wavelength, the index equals 9.256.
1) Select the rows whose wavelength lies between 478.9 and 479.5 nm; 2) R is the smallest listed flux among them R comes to 7.31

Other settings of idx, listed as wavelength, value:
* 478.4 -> 7.947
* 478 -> 8.798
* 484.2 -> 8.785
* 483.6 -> 8.364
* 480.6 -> 8.799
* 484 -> 8.983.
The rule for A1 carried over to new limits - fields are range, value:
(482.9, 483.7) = 8.54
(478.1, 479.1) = 7.67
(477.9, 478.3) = 8.24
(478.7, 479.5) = 7.89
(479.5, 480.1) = 9.05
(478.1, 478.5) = 7.82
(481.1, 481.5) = 9.63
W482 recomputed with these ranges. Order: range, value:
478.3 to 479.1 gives 7.947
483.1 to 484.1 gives 9.253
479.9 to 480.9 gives 8.891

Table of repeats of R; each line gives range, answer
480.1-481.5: 8.248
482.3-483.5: 8.091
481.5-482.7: 7.623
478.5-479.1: 7.173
